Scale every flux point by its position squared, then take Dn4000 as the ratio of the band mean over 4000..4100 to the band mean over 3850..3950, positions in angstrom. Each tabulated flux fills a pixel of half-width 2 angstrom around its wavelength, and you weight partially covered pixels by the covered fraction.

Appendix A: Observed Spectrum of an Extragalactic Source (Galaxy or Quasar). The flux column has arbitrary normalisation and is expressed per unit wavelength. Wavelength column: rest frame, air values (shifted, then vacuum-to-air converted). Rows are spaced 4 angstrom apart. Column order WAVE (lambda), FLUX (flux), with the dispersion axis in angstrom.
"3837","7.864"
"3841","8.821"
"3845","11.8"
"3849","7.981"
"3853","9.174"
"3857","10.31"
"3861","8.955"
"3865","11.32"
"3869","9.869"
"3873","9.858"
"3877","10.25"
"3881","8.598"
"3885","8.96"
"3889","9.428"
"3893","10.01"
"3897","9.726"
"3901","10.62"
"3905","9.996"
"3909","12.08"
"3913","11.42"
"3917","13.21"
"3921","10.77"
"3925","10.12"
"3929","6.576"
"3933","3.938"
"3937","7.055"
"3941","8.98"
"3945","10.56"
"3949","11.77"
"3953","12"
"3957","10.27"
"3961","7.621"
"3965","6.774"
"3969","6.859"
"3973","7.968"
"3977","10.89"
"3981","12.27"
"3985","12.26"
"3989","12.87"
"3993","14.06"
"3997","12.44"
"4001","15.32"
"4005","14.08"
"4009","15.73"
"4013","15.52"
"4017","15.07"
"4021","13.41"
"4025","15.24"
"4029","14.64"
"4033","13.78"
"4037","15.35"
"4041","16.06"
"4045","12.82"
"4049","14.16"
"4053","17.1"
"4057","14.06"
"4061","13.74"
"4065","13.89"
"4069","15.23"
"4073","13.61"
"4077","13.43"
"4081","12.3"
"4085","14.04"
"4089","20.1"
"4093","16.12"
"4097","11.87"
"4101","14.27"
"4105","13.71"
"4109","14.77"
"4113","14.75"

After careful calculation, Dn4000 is 1.6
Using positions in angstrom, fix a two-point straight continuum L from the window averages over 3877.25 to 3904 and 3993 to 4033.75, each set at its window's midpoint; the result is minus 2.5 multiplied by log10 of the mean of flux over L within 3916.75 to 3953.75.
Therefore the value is 0.23 mag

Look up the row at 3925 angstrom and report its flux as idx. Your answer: 10.12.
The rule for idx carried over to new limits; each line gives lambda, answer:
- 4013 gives 15.52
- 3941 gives 8.98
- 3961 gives 7.621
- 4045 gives 12.82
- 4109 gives 14.77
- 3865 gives 11.32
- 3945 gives 10.56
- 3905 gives 9.996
